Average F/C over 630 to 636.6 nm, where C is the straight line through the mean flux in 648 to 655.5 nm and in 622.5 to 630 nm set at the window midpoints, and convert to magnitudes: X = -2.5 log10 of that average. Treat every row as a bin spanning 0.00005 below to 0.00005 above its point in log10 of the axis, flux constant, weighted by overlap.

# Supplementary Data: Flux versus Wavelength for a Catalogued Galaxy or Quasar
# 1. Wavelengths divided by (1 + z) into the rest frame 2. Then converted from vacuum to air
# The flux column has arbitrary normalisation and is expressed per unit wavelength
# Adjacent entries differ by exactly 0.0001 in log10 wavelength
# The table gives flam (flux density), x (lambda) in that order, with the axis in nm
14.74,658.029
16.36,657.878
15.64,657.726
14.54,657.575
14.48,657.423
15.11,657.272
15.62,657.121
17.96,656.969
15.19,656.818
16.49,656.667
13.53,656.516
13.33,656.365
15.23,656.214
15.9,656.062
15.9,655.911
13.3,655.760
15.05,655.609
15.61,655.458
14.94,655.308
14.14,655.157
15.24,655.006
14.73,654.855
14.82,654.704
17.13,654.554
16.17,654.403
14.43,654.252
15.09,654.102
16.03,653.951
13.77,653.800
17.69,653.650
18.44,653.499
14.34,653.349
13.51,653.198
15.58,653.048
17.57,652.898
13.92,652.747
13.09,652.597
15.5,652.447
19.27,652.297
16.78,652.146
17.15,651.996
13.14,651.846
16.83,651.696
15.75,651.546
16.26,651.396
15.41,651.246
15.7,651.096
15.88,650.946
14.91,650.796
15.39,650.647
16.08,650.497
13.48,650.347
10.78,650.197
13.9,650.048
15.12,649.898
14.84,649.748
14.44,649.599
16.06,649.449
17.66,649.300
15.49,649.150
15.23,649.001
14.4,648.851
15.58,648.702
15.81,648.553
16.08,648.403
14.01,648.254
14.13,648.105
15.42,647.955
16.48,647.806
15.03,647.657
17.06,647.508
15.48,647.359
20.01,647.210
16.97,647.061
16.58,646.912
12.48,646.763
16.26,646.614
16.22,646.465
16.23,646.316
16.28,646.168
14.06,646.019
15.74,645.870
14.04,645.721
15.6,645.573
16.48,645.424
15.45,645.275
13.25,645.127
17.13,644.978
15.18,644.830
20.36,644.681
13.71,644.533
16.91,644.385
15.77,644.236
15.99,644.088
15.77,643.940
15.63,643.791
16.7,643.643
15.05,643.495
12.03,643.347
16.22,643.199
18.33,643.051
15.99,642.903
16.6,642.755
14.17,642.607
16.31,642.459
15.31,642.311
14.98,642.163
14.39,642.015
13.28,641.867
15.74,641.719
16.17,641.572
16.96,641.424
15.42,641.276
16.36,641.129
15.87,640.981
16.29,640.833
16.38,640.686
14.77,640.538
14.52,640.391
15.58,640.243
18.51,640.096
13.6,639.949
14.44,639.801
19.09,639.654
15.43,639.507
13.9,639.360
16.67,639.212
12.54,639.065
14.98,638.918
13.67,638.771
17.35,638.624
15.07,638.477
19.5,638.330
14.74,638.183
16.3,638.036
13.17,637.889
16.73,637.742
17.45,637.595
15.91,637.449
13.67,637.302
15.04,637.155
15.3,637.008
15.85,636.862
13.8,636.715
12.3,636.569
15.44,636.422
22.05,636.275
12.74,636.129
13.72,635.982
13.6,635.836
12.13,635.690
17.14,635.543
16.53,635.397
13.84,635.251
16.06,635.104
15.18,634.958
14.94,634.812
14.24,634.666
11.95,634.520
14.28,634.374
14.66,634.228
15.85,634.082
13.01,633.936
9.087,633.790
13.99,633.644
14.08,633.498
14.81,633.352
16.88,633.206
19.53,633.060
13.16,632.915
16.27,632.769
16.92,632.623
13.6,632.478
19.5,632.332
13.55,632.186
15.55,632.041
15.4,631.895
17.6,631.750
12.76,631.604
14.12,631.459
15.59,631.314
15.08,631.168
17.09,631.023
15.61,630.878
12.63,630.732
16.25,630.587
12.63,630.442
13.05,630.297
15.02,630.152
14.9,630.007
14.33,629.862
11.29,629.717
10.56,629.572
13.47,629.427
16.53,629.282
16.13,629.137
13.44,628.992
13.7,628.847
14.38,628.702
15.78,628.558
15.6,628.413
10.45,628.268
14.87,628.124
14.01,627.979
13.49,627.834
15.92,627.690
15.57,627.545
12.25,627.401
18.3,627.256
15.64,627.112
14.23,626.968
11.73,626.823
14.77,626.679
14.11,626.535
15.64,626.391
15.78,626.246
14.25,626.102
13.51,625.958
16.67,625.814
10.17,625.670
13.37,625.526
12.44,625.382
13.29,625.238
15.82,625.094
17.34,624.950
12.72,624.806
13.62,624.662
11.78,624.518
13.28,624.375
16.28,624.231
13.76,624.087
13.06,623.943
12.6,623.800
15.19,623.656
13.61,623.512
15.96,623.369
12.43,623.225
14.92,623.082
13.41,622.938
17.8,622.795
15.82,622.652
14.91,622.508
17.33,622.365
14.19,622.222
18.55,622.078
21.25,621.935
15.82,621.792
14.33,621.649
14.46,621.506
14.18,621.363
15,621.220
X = -0.03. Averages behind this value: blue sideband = 14.2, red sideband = 15.3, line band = 14.9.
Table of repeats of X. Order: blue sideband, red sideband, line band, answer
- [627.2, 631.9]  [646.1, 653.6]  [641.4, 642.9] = -0.02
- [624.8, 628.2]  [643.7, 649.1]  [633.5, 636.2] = 0.07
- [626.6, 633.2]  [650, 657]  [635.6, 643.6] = -0.03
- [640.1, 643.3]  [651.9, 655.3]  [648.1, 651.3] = 0.04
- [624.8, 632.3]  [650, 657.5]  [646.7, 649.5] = -0.05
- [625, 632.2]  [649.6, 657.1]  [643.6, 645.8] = -0.06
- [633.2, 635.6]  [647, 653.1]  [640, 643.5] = -0.05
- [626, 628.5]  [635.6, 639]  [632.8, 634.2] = 0.03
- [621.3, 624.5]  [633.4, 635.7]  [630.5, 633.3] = -0.09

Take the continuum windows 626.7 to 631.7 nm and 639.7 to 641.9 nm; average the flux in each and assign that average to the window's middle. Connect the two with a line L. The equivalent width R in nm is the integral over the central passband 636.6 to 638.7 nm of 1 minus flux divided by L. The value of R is -0.04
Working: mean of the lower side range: 14.3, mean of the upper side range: 15.7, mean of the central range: 15.6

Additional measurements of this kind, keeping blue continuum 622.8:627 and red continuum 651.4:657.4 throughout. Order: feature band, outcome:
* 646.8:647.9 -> -0.109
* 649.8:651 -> 0.067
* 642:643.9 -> -0.081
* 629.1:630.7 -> 0.040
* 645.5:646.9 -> -0.018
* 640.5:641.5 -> -0.083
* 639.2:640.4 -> -0.081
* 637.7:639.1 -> -0.072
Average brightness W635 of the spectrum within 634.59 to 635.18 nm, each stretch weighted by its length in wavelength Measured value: 15.1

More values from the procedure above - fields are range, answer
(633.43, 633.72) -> 14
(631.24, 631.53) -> 14.8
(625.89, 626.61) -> 14.7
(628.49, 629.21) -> 14.7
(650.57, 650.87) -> 15.2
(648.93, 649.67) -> 15.8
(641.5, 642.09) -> 14.9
